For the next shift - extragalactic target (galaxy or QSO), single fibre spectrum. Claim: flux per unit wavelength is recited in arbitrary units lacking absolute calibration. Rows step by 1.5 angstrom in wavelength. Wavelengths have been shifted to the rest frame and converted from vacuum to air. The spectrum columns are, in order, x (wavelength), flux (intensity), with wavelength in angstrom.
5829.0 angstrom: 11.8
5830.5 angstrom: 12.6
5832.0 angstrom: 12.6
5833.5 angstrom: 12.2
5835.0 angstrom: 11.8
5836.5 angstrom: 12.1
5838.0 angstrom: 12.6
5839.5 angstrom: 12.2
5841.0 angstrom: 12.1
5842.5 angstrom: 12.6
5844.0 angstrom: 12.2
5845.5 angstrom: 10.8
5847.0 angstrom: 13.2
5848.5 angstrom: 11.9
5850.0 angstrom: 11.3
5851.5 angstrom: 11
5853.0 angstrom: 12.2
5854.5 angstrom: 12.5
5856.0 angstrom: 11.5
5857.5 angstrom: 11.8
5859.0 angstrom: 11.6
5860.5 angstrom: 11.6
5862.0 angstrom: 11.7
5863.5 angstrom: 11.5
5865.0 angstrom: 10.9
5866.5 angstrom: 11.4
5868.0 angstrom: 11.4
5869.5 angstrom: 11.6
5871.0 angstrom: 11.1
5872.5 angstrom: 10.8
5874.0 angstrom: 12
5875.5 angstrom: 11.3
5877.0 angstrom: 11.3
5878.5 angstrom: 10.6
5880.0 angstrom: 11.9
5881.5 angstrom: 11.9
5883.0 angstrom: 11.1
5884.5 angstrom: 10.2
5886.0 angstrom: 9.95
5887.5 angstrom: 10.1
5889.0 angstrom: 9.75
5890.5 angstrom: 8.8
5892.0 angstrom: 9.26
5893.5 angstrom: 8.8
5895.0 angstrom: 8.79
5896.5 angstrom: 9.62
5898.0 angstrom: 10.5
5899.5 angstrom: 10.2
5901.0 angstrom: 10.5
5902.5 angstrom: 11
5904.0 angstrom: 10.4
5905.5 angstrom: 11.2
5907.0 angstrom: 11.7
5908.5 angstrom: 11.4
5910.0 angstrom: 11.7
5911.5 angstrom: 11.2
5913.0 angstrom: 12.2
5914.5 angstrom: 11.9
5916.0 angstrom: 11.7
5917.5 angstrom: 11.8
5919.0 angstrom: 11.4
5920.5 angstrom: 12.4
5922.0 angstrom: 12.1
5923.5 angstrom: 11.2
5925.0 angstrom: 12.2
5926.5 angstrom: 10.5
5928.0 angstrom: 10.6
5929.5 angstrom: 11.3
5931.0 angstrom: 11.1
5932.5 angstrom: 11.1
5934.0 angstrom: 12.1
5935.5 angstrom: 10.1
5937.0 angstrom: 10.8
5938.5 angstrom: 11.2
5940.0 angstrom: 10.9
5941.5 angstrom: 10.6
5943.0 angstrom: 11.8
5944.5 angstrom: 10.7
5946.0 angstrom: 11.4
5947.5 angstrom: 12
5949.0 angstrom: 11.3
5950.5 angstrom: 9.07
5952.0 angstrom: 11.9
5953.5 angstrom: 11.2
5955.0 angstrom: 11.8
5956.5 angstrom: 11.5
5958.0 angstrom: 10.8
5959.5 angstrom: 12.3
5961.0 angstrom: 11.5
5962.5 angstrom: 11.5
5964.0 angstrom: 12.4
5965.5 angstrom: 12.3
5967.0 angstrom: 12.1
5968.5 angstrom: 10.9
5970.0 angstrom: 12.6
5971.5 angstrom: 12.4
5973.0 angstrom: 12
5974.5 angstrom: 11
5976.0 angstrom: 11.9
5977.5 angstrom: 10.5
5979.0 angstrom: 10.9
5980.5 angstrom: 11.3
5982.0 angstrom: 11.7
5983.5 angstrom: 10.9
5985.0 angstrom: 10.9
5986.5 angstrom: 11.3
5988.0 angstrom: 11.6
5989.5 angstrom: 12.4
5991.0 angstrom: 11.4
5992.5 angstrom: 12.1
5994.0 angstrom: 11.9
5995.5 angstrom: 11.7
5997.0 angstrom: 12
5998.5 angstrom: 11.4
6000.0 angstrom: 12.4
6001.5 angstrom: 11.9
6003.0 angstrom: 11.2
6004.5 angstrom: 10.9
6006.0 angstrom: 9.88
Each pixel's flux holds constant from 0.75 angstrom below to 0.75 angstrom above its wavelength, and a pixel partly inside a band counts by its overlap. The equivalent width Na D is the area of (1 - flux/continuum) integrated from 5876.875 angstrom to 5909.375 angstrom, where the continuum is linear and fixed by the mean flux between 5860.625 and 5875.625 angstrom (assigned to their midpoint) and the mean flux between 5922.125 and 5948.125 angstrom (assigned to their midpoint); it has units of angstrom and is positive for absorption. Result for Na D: 2.61 angstrom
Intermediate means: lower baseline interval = 11.4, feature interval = 10.4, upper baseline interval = 11.2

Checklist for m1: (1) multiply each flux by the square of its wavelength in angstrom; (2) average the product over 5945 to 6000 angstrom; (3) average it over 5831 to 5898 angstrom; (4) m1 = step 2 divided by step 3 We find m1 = 1.07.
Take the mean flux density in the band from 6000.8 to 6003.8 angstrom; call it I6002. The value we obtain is 11.5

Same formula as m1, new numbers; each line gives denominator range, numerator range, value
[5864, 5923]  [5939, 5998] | 1.08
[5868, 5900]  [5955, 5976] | 1.16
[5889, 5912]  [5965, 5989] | 1.15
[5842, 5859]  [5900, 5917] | 0.97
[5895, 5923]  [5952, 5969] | 1.06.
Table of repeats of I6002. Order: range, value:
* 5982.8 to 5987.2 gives 11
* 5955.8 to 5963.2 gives 11.5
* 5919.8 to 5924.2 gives 11.9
